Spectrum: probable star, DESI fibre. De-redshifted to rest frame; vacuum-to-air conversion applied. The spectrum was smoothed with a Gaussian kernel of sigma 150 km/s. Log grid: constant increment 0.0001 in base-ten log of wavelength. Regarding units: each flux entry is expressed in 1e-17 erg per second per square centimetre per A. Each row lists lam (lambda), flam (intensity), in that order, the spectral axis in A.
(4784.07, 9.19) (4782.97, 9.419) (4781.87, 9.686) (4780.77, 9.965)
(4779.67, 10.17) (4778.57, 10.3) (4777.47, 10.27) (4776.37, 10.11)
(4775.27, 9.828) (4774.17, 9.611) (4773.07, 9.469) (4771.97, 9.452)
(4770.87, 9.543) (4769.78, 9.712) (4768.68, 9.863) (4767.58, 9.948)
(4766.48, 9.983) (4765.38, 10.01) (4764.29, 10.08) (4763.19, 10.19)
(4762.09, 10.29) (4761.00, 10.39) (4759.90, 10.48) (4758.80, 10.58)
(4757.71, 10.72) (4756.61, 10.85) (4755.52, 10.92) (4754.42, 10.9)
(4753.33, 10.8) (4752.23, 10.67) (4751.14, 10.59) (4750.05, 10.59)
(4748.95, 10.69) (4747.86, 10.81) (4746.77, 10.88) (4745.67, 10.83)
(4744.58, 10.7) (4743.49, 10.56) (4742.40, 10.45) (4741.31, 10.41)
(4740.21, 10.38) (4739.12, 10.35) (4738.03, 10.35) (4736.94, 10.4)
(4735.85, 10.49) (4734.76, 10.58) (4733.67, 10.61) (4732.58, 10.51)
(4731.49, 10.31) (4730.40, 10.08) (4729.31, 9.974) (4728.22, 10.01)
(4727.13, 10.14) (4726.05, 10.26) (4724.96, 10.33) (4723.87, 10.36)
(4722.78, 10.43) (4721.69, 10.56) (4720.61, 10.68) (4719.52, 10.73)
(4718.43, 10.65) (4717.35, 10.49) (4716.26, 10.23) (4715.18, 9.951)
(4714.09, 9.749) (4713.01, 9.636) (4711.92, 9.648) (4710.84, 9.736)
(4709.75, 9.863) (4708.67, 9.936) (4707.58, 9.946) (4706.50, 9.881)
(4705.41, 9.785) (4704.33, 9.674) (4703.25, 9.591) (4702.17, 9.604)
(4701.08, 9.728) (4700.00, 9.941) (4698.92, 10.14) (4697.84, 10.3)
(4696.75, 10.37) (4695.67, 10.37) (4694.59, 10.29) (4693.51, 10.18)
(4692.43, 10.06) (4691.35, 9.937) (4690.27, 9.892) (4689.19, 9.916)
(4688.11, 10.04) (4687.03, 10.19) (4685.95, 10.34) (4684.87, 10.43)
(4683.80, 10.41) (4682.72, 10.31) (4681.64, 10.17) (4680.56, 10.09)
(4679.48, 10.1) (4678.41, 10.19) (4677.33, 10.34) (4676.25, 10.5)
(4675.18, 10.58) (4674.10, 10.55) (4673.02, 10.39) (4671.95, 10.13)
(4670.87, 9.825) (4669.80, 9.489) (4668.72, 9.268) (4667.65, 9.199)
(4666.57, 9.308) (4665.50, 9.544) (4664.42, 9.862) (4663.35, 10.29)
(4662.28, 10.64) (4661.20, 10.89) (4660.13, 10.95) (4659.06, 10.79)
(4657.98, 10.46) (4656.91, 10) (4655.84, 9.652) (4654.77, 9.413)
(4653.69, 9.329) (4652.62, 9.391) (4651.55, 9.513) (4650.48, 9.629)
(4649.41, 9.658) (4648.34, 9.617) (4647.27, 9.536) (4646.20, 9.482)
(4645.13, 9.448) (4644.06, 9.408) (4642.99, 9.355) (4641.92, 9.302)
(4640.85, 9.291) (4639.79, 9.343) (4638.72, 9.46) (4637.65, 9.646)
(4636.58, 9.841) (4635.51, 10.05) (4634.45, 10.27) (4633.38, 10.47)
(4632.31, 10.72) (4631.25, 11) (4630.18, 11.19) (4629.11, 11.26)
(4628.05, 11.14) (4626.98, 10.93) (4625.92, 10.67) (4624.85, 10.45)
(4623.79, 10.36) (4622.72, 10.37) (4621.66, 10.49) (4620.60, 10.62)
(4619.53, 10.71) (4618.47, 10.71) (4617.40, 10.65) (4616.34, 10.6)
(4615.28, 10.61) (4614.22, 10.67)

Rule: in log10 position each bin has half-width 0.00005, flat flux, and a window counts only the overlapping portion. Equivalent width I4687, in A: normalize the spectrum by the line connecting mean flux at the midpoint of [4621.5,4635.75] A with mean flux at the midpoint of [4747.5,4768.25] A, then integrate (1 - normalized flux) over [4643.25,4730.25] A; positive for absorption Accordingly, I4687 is 4.7 A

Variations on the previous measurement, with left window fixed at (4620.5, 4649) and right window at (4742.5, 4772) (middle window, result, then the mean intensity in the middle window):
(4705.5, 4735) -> 0.4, 10.2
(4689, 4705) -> 0.4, 10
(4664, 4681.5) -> 0.4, 9.96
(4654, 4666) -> 0.0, 10.2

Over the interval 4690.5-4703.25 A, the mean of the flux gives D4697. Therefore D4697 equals 10.1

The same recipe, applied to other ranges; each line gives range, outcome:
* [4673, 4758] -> 10.3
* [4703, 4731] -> 10.1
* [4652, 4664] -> 10.2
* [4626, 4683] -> 10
